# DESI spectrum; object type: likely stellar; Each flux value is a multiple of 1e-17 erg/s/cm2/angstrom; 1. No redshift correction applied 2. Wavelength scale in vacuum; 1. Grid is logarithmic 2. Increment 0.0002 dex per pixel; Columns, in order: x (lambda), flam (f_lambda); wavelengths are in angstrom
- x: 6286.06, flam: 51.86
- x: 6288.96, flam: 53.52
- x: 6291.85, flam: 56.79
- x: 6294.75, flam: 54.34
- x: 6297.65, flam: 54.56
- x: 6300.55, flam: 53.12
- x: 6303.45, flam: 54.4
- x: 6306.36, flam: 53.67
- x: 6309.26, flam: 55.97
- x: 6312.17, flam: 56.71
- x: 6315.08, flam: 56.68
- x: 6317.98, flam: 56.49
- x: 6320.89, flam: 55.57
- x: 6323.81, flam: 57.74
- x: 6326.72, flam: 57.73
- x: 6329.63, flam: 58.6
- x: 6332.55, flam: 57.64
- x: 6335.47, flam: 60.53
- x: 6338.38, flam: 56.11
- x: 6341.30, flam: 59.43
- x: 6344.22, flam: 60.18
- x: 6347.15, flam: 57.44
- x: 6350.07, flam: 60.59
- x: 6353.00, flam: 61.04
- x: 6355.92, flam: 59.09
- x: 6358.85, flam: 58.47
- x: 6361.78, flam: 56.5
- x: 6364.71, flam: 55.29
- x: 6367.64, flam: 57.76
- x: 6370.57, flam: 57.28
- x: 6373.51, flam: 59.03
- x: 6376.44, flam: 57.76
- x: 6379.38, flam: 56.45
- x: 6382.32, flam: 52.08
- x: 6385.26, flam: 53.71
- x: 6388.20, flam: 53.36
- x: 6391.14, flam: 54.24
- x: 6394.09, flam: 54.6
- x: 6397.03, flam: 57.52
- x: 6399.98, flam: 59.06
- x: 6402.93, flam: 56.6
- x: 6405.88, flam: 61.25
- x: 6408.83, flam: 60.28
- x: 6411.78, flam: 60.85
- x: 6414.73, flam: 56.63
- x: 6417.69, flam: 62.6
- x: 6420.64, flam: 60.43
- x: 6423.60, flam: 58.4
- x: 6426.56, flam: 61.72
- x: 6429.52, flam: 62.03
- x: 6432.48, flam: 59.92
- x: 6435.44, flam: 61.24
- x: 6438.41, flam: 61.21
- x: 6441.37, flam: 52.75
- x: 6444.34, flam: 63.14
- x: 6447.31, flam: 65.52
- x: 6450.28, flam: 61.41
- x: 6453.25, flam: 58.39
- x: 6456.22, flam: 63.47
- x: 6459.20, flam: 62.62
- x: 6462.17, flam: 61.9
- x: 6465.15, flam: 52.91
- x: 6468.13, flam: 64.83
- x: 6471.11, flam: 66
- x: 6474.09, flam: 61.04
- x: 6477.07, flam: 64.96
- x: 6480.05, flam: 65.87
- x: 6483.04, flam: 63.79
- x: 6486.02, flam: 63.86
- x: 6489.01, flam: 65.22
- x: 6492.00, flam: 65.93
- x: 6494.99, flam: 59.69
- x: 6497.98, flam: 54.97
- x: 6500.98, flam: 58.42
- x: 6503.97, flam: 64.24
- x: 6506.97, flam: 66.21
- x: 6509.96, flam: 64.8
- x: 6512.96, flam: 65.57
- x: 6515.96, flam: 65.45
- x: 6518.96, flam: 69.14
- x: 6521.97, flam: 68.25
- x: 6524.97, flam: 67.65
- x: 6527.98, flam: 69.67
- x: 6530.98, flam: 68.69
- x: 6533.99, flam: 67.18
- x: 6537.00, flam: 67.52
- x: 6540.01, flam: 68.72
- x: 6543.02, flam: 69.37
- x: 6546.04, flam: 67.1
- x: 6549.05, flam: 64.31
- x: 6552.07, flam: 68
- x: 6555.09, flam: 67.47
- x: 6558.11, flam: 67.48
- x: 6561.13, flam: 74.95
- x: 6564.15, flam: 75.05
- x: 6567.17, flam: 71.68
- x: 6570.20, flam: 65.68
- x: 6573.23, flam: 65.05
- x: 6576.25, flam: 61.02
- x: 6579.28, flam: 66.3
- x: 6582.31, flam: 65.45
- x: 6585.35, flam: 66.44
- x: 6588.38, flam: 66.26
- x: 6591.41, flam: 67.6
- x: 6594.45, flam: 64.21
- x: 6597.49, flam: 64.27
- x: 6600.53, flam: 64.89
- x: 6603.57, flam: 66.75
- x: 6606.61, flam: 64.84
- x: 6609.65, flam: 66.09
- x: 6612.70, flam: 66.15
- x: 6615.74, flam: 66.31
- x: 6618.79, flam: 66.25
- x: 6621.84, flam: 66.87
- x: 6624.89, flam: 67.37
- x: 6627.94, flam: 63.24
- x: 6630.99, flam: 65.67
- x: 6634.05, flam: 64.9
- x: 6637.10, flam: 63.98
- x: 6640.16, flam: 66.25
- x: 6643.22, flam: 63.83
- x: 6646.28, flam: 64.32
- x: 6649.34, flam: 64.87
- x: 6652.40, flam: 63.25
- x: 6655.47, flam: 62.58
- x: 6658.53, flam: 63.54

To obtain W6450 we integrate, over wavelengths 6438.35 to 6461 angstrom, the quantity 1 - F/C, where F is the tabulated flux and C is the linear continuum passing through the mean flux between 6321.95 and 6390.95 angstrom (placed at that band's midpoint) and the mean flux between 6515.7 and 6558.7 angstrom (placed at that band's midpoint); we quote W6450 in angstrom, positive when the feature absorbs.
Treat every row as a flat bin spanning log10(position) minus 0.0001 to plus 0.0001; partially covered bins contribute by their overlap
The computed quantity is 0.6 angstrom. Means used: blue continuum 57.5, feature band 61.1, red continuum 67.8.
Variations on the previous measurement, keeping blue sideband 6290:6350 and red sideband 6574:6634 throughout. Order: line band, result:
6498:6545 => -2.50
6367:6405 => 1.71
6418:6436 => -0.19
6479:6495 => -0.64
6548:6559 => -0.50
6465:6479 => -0.33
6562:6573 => -1.02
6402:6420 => -0.07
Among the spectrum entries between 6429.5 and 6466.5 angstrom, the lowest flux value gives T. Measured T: 52.75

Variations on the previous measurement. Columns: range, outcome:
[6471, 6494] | 61.04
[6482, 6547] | 54.97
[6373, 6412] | 52.08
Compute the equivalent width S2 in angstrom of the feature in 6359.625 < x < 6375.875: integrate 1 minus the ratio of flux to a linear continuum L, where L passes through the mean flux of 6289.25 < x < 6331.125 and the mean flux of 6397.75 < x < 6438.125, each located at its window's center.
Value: 0.23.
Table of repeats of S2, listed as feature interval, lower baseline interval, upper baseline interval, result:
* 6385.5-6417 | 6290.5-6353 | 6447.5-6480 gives 1.3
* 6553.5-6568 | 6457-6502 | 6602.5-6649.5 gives -1.6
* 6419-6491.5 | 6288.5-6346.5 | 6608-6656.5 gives -1.8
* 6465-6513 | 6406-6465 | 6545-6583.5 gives 0.4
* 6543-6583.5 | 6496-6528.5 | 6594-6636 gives -1.6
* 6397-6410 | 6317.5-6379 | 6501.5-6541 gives 0.4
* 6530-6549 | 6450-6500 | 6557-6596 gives -0.7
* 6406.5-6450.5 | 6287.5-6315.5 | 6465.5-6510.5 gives -0.1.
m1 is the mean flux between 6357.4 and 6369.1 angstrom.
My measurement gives 57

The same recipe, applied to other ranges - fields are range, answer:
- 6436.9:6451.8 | 60.8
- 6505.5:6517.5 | 65.6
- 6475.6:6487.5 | 64.6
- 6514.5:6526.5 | 67.6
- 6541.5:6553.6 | 67.2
